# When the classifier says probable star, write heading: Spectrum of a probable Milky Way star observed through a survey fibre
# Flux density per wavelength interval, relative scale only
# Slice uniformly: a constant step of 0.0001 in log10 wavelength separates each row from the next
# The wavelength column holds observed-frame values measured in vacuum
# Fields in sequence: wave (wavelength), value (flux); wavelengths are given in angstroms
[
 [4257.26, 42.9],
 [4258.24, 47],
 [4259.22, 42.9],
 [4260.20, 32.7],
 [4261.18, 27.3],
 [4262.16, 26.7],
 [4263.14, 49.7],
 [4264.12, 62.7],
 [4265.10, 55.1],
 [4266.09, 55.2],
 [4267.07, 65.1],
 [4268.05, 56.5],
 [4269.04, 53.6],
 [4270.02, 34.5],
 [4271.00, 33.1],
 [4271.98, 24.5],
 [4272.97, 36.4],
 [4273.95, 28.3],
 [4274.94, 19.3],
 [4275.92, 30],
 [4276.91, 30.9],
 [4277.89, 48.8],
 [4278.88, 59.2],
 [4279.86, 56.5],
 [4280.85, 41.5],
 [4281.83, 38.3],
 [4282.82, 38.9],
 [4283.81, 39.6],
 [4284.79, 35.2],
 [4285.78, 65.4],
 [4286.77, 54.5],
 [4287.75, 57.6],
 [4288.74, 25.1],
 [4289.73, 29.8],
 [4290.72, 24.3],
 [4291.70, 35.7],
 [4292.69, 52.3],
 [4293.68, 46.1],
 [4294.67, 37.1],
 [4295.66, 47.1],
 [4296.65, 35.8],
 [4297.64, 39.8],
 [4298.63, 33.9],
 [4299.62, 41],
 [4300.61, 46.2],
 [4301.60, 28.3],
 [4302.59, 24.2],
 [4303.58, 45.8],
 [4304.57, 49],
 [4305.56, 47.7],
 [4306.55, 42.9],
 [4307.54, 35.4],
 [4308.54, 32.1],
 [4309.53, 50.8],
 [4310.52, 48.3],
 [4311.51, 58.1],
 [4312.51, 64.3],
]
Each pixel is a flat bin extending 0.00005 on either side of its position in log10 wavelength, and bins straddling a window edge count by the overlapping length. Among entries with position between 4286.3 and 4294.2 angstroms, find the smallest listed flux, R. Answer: 24.3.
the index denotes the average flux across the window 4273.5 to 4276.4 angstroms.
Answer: 25.8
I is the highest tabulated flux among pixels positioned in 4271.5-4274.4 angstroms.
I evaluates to 36.4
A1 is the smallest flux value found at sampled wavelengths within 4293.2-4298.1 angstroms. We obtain 35.8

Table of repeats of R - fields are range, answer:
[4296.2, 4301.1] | 33.9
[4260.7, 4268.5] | 26.7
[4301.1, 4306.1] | 24.2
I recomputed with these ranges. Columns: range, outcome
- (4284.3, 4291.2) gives 65.4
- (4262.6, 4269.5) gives 65.1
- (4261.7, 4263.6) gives 49.7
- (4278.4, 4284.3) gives 59.2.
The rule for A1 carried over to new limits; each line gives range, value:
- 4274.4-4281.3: 19.3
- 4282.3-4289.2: 25.1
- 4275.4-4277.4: 30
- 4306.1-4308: 35.4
